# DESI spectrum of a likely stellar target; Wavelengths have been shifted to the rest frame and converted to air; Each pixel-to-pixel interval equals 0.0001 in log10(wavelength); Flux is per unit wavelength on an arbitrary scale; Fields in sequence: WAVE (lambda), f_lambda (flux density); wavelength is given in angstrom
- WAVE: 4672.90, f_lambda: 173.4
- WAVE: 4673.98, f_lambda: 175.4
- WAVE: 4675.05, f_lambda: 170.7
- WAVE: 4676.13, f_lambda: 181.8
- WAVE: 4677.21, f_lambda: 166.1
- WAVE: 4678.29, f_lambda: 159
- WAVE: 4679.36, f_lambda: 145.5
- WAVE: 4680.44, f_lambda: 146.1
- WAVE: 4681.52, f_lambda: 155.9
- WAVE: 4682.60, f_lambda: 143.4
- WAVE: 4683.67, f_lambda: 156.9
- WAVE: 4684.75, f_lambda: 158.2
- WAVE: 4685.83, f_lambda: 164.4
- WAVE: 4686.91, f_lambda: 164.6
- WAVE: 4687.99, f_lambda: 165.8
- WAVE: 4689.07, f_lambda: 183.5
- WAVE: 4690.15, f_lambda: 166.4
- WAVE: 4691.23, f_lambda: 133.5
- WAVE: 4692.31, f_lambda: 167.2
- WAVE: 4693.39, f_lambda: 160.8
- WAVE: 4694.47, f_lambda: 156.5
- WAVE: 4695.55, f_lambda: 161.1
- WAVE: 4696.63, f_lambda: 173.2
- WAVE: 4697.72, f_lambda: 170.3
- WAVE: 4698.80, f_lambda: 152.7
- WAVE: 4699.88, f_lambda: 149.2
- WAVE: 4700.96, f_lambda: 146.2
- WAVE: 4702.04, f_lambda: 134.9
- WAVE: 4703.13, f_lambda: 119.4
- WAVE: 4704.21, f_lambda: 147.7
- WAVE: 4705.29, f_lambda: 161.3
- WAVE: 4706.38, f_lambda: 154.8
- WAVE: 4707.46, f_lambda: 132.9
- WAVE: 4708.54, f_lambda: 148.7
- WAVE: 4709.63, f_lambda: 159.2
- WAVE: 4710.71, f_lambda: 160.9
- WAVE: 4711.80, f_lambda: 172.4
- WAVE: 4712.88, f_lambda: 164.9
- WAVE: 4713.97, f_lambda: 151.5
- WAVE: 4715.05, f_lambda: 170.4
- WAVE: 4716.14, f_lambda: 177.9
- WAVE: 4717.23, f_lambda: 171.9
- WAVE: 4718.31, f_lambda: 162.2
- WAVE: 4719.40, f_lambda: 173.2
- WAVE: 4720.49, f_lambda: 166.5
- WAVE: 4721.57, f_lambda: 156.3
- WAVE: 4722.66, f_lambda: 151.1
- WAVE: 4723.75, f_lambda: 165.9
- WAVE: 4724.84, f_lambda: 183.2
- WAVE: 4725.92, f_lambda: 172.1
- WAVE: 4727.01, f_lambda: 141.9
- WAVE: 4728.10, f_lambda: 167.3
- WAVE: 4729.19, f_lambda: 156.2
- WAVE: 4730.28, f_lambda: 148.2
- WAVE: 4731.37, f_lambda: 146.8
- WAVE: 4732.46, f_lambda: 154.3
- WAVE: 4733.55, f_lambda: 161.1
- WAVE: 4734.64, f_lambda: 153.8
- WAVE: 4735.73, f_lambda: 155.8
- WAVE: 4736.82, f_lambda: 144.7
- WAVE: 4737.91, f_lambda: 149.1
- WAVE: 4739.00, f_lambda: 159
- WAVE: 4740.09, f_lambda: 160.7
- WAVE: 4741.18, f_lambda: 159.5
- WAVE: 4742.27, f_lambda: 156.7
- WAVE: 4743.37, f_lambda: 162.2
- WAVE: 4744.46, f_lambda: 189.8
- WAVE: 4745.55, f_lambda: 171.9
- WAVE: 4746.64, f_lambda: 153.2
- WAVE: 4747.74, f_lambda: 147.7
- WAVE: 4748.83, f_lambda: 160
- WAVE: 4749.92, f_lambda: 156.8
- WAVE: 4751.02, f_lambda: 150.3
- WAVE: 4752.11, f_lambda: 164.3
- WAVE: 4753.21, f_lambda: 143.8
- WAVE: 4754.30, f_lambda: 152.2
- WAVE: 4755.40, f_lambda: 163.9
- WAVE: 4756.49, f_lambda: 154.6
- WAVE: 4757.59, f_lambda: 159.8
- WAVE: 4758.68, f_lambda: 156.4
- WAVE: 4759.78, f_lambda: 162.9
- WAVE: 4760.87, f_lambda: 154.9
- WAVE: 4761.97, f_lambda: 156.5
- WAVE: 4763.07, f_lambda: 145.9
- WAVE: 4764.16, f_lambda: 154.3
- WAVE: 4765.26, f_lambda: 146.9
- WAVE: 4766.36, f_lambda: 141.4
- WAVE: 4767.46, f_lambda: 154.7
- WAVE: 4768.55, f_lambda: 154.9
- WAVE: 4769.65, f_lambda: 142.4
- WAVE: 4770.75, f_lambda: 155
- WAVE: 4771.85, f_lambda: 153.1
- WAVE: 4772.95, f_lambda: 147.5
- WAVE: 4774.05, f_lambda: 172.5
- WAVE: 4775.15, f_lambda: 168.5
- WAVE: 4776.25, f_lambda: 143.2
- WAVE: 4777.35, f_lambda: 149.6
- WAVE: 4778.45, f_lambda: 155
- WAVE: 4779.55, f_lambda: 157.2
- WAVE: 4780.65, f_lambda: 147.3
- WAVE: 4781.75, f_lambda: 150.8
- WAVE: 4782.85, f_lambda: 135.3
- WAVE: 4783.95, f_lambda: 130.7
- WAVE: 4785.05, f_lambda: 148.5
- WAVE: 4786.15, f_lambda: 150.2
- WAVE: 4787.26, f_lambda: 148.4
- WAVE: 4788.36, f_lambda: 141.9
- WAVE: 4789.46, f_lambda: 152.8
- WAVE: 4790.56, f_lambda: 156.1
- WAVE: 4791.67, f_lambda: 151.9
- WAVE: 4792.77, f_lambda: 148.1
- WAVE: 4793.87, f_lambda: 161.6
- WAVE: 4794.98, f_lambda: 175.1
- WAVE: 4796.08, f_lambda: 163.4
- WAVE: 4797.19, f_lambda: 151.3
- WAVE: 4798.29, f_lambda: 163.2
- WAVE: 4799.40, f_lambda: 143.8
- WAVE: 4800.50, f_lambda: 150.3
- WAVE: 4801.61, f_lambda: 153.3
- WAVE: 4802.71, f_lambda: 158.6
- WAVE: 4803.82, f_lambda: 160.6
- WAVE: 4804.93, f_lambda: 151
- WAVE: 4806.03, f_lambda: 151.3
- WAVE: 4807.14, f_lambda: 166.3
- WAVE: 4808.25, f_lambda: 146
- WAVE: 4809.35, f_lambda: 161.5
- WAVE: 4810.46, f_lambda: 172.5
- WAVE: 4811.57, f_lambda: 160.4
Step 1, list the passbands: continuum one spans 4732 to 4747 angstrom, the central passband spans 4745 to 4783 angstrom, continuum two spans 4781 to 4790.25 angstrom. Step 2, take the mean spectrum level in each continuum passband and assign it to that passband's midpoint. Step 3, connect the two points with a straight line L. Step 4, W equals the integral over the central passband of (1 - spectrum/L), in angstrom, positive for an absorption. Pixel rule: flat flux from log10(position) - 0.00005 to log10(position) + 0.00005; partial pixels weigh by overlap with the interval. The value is -0.52 angstrom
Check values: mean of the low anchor 160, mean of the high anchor 145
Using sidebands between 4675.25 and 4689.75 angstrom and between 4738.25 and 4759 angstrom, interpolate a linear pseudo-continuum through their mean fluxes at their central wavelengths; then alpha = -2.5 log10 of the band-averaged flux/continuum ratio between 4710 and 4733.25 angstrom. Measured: -0.02 mag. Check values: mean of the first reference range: 161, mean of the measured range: 163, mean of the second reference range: 159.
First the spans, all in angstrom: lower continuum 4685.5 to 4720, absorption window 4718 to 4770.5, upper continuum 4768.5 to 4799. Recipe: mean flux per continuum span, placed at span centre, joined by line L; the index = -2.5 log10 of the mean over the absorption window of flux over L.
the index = -0.011 mag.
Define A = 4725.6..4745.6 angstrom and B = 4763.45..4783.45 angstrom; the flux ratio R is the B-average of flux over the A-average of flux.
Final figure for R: 1.0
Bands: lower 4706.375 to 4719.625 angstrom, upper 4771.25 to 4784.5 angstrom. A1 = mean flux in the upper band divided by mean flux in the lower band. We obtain 0.93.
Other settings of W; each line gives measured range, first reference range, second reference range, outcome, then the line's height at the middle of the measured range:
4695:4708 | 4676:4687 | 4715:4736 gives 0.7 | 159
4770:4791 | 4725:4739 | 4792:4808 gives 0.8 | 156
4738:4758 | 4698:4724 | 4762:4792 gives -0.8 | 153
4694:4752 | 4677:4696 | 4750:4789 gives -0.9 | 156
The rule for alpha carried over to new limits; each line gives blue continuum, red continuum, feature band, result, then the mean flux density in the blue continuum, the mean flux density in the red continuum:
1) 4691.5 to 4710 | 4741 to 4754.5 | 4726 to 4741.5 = 0.02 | 152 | 159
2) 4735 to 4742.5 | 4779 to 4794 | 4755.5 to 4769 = -0.02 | 155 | 148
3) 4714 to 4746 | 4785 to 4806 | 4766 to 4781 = 0.02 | 162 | 154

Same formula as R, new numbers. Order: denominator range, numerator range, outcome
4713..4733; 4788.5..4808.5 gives 0.96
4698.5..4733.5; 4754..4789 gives 0.97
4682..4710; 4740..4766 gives 1.02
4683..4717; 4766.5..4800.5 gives 0.97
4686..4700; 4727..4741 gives 0.95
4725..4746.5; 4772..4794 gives 0.95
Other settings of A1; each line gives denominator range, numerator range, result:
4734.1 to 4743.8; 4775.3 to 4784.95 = 0.95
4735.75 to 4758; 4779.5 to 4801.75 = 0.96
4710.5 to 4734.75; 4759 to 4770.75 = 0.93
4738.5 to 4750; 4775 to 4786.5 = 0.92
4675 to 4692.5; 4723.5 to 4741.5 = 0.98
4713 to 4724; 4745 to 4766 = 0.94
